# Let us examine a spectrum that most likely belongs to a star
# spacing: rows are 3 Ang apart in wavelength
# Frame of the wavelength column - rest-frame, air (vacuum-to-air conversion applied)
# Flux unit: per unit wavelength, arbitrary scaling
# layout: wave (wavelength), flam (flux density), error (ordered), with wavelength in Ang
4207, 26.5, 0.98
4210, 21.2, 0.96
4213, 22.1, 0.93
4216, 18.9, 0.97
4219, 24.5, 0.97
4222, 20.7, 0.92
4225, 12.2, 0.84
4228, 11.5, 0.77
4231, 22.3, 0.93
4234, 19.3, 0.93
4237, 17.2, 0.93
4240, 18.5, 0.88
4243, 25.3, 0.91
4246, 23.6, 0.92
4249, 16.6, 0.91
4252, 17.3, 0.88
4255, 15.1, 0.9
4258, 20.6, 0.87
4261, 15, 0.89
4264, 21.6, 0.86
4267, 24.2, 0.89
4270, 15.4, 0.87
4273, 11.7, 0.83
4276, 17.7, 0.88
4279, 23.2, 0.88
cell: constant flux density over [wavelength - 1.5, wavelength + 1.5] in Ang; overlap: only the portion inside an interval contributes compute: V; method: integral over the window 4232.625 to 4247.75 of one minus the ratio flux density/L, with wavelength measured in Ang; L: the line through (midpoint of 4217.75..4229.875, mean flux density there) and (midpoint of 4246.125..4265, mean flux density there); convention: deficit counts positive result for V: -2.6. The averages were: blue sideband 17.2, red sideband 18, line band 20.7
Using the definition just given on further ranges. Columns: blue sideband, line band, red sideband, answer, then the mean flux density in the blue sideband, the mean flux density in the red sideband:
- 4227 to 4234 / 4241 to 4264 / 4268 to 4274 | -4.5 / 17.8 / 14.6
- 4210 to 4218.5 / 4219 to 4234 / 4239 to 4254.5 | 2.1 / 21.1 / 20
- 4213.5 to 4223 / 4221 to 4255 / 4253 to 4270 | 3.1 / 21.5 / 18.9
